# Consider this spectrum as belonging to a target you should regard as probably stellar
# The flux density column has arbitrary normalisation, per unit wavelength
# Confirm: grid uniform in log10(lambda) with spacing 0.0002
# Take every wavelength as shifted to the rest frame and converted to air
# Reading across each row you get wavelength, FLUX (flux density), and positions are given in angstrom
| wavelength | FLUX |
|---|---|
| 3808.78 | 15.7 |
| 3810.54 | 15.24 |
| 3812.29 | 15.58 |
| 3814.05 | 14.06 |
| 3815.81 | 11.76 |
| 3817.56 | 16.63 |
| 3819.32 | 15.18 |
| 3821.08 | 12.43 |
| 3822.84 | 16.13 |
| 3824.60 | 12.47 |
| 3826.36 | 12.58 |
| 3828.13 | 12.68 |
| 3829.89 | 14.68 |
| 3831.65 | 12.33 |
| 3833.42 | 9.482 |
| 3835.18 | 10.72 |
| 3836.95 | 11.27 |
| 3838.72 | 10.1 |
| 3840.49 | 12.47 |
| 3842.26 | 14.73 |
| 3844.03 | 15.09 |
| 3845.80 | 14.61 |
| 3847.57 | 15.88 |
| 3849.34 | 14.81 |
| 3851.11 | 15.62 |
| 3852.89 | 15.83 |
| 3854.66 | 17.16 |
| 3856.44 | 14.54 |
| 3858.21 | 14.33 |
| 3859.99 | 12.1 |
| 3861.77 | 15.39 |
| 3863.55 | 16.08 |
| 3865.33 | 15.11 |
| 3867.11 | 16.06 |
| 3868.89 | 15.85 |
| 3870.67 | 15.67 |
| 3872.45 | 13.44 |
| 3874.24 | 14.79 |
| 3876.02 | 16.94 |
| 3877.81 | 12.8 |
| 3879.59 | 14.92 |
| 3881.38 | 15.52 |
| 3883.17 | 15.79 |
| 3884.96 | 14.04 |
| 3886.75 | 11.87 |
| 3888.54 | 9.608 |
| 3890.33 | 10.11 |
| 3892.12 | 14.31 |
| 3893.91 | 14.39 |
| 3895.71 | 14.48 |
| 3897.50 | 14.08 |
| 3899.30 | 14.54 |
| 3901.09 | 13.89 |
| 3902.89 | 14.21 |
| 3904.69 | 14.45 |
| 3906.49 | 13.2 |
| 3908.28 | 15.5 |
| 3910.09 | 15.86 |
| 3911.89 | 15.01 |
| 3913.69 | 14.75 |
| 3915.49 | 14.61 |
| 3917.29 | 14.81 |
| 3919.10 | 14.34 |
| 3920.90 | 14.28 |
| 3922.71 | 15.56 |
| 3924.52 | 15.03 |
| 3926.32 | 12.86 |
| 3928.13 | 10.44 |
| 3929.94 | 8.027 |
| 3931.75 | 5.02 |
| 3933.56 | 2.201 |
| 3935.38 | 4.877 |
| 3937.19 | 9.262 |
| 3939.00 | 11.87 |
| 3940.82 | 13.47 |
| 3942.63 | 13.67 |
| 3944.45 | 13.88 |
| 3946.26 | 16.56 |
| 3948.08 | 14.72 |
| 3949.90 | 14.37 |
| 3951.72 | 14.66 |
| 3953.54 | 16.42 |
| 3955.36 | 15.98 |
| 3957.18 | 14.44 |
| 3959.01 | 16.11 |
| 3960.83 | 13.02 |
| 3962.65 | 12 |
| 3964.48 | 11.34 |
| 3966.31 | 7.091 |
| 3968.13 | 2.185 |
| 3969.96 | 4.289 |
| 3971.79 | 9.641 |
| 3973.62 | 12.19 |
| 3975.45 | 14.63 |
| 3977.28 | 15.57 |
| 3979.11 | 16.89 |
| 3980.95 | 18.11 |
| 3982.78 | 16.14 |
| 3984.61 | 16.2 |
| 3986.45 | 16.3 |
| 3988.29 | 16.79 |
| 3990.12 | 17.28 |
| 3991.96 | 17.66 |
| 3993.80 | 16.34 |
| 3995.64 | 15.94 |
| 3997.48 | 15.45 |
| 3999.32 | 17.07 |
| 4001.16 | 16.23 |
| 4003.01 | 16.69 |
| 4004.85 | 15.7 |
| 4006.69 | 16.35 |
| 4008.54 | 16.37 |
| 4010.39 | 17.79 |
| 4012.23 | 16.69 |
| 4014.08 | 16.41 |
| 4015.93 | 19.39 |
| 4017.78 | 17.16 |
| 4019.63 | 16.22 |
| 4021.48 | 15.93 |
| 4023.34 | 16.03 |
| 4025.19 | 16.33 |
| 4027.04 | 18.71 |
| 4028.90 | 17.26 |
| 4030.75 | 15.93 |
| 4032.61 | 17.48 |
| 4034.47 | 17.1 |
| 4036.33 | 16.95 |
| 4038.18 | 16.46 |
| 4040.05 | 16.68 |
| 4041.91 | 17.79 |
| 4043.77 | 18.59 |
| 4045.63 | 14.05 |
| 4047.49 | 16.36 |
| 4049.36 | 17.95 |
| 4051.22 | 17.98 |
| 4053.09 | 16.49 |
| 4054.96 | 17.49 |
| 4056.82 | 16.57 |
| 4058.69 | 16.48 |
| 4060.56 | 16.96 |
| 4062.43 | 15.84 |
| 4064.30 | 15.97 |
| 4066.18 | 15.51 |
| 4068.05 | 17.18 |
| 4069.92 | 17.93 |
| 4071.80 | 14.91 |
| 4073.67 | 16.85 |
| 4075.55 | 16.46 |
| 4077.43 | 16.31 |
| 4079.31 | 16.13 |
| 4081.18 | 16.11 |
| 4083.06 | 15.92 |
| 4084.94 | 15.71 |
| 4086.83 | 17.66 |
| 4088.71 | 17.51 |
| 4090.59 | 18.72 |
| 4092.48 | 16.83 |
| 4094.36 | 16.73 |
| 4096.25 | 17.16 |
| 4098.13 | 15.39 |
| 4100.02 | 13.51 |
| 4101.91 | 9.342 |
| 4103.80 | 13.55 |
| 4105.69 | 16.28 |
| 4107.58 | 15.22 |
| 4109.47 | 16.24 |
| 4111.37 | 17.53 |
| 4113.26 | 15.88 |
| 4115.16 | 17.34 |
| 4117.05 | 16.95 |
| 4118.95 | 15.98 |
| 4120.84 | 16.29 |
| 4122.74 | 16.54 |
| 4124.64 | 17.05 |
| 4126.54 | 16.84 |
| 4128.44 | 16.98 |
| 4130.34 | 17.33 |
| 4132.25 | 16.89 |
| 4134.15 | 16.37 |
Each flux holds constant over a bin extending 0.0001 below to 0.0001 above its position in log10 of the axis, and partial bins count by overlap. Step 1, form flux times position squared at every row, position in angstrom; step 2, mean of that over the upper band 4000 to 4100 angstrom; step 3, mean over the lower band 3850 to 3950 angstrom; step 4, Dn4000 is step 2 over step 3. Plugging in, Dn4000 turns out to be 1.33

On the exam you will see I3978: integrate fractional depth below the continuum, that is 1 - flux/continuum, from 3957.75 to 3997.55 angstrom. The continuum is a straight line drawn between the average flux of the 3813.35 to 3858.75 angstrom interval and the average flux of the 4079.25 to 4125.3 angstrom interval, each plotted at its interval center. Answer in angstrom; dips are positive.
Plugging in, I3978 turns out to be 3.5 angstrom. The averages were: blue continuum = 13.8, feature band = 13.7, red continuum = 16.1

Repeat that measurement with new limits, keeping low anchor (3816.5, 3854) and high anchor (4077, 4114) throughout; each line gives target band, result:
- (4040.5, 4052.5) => -1.27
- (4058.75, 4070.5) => -0.68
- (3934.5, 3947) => 2.28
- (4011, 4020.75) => -1.27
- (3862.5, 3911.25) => -1.01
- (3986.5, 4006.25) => -1.95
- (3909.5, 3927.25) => -0.42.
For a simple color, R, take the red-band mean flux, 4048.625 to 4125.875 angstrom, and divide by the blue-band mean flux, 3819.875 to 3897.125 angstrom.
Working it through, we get 1.17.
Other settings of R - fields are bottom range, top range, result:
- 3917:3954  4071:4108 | 1.31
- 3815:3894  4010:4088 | 1.20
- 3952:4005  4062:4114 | 1.12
